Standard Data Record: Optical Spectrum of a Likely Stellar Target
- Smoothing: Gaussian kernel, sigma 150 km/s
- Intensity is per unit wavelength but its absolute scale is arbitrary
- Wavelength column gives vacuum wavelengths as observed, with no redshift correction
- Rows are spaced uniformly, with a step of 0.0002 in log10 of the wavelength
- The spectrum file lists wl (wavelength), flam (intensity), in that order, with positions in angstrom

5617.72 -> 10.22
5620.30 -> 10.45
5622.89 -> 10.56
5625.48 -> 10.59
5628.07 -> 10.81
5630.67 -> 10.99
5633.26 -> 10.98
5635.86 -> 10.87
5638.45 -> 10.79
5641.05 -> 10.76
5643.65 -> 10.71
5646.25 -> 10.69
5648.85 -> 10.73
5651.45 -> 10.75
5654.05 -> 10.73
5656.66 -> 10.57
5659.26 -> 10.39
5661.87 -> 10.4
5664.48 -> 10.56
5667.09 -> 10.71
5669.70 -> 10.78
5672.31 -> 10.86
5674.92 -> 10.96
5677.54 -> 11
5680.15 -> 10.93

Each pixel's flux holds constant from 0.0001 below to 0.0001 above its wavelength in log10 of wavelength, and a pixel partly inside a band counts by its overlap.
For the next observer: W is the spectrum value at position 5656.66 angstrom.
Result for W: 10.57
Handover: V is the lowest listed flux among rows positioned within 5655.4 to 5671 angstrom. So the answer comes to 10.39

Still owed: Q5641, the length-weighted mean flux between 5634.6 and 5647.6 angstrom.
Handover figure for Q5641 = 10.8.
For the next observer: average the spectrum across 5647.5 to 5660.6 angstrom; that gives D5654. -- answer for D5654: 10.6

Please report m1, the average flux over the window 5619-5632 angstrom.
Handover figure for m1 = 10.7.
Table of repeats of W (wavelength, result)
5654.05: 10.73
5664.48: 10.56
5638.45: 10.79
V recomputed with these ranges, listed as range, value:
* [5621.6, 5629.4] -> 10.56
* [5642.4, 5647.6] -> 10.69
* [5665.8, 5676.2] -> 10.71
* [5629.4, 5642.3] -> 10.76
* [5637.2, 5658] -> 10.57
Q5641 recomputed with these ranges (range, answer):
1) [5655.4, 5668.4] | 10.5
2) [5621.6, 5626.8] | 10.6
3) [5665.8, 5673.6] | 10.8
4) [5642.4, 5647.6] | 10.7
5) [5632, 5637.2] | 10.9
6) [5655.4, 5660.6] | 10.5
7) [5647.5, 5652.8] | 10.8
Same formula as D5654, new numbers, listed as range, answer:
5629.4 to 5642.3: 10.9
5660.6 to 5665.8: 10.5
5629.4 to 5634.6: 11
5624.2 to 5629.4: 10.7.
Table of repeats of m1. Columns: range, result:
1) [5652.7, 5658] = 10.7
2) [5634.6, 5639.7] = 10.8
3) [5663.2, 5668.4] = 10.6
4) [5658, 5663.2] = 10.4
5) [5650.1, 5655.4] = 10.7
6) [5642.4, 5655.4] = 10.7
